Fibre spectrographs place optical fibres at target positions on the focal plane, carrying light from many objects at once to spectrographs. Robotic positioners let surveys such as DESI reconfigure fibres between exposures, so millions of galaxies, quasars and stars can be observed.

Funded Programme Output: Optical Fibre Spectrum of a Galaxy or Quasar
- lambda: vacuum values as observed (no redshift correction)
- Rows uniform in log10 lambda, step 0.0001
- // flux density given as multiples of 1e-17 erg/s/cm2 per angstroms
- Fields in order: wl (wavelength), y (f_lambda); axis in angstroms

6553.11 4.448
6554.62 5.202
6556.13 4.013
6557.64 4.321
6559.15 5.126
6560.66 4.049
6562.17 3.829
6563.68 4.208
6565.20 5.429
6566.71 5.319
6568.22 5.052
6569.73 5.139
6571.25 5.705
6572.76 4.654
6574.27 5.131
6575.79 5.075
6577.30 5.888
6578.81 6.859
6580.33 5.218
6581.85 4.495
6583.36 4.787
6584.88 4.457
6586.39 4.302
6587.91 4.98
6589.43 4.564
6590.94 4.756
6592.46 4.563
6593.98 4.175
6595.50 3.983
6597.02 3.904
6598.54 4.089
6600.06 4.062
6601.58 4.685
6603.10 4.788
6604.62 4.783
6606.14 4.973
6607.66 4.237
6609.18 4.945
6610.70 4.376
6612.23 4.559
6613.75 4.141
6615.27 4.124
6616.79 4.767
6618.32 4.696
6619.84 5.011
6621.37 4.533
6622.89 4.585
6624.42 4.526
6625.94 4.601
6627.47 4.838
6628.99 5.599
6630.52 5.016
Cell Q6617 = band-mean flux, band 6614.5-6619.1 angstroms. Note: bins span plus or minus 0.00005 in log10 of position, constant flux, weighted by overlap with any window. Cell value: 4.53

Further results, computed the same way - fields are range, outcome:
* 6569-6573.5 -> 5.16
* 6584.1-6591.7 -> 4.61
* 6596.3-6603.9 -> 4.31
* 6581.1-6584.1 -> 4.65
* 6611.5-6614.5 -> 4.35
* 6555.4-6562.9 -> 4.27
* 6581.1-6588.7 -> 4.61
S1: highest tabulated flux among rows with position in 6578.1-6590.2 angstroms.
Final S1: 6.859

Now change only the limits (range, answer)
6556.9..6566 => 5.429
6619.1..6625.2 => 5.011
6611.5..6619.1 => 4.767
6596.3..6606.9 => 4.973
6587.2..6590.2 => 4.98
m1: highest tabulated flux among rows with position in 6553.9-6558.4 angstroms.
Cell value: 5.202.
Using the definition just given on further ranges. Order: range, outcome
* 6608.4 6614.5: 4.945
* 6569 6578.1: 5.888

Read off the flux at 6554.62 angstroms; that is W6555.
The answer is 5.202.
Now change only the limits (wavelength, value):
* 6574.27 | 5.131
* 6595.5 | 3.983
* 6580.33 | 5.218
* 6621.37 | 4.533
